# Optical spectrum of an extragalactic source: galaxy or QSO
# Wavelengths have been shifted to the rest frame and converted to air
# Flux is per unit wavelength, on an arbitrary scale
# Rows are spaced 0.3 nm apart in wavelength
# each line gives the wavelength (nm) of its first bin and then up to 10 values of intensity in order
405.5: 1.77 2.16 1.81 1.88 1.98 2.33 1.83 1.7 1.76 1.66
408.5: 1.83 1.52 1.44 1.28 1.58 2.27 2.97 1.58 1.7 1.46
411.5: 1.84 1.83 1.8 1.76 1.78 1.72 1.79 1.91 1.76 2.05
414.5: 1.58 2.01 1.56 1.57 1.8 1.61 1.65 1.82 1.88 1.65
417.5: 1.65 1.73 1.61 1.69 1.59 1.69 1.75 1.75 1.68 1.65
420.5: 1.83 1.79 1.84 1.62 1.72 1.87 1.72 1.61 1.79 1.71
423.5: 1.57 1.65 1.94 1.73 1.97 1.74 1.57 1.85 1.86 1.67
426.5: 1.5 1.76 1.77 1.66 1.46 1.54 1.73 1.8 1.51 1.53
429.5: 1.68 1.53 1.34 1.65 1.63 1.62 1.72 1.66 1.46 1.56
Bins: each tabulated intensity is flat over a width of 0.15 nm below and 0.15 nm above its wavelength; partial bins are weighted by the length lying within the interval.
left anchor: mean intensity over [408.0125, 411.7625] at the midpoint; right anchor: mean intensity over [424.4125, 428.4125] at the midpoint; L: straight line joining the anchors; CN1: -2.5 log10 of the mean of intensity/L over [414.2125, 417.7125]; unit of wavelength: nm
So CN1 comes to 0.01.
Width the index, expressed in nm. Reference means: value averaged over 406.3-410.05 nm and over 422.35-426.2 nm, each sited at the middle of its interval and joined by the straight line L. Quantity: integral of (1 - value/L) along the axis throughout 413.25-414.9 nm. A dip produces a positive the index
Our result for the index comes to -0.09 nm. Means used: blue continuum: 1.76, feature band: 1.85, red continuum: 1.75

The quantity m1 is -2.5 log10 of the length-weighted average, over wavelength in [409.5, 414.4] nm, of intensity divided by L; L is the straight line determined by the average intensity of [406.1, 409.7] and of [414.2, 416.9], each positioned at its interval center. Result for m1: -0.07 mag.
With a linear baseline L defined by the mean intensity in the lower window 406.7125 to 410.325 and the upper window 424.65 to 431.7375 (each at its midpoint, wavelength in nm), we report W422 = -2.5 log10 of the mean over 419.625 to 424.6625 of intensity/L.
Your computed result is -0.023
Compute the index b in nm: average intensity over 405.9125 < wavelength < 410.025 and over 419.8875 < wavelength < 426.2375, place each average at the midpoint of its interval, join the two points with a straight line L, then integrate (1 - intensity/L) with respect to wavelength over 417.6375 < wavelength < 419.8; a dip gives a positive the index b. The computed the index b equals 0.08 nm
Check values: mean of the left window 1.76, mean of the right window 1.75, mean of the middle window 1.69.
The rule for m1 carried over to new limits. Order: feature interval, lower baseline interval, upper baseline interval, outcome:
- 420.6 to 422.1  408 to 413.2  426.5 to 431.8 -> -0.05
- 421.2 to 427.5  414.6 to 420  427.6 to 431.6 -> -0.05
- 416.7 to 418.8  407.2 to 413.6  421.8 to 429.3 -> 0.03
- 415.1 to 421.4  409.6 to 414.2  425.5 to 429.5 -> 0.05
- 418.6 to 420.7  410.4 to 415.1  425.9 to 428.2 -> 0.00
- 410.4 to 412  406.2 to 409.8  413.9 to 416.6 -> 0.01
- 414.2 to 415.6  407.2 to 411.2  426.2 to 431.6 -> 0.00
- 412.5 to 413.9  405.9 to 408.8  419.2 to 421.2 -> 0.01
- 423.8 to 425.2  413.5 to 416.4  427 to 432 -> -0.10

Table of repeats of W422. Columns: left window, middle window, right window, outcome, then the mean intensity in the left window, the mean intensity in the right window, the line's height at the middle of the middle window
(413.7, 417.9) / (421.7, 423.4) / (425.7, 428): -0.03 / 1.74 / 1.66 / 1.69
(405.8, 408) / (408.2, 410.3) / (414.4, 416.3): 0.06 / 1.92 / 1.69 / 1.86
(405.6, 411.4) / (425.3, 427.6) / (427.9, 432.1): -0.05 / 1.83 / 1.6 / 1.64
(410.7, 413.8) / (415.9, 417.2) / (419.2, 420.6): 0.00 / 1.76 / 1.73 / 1.74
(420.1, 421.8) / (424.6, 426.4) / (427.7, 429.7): -0.06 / 1.74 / 1.62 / 1.67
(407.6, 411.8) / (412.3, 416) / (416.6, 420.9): -0.02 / 1.76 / 1.71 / 1.74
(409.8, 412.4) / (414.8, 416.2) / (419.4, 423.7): 0.10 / 1.91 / 1.72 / 1.83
